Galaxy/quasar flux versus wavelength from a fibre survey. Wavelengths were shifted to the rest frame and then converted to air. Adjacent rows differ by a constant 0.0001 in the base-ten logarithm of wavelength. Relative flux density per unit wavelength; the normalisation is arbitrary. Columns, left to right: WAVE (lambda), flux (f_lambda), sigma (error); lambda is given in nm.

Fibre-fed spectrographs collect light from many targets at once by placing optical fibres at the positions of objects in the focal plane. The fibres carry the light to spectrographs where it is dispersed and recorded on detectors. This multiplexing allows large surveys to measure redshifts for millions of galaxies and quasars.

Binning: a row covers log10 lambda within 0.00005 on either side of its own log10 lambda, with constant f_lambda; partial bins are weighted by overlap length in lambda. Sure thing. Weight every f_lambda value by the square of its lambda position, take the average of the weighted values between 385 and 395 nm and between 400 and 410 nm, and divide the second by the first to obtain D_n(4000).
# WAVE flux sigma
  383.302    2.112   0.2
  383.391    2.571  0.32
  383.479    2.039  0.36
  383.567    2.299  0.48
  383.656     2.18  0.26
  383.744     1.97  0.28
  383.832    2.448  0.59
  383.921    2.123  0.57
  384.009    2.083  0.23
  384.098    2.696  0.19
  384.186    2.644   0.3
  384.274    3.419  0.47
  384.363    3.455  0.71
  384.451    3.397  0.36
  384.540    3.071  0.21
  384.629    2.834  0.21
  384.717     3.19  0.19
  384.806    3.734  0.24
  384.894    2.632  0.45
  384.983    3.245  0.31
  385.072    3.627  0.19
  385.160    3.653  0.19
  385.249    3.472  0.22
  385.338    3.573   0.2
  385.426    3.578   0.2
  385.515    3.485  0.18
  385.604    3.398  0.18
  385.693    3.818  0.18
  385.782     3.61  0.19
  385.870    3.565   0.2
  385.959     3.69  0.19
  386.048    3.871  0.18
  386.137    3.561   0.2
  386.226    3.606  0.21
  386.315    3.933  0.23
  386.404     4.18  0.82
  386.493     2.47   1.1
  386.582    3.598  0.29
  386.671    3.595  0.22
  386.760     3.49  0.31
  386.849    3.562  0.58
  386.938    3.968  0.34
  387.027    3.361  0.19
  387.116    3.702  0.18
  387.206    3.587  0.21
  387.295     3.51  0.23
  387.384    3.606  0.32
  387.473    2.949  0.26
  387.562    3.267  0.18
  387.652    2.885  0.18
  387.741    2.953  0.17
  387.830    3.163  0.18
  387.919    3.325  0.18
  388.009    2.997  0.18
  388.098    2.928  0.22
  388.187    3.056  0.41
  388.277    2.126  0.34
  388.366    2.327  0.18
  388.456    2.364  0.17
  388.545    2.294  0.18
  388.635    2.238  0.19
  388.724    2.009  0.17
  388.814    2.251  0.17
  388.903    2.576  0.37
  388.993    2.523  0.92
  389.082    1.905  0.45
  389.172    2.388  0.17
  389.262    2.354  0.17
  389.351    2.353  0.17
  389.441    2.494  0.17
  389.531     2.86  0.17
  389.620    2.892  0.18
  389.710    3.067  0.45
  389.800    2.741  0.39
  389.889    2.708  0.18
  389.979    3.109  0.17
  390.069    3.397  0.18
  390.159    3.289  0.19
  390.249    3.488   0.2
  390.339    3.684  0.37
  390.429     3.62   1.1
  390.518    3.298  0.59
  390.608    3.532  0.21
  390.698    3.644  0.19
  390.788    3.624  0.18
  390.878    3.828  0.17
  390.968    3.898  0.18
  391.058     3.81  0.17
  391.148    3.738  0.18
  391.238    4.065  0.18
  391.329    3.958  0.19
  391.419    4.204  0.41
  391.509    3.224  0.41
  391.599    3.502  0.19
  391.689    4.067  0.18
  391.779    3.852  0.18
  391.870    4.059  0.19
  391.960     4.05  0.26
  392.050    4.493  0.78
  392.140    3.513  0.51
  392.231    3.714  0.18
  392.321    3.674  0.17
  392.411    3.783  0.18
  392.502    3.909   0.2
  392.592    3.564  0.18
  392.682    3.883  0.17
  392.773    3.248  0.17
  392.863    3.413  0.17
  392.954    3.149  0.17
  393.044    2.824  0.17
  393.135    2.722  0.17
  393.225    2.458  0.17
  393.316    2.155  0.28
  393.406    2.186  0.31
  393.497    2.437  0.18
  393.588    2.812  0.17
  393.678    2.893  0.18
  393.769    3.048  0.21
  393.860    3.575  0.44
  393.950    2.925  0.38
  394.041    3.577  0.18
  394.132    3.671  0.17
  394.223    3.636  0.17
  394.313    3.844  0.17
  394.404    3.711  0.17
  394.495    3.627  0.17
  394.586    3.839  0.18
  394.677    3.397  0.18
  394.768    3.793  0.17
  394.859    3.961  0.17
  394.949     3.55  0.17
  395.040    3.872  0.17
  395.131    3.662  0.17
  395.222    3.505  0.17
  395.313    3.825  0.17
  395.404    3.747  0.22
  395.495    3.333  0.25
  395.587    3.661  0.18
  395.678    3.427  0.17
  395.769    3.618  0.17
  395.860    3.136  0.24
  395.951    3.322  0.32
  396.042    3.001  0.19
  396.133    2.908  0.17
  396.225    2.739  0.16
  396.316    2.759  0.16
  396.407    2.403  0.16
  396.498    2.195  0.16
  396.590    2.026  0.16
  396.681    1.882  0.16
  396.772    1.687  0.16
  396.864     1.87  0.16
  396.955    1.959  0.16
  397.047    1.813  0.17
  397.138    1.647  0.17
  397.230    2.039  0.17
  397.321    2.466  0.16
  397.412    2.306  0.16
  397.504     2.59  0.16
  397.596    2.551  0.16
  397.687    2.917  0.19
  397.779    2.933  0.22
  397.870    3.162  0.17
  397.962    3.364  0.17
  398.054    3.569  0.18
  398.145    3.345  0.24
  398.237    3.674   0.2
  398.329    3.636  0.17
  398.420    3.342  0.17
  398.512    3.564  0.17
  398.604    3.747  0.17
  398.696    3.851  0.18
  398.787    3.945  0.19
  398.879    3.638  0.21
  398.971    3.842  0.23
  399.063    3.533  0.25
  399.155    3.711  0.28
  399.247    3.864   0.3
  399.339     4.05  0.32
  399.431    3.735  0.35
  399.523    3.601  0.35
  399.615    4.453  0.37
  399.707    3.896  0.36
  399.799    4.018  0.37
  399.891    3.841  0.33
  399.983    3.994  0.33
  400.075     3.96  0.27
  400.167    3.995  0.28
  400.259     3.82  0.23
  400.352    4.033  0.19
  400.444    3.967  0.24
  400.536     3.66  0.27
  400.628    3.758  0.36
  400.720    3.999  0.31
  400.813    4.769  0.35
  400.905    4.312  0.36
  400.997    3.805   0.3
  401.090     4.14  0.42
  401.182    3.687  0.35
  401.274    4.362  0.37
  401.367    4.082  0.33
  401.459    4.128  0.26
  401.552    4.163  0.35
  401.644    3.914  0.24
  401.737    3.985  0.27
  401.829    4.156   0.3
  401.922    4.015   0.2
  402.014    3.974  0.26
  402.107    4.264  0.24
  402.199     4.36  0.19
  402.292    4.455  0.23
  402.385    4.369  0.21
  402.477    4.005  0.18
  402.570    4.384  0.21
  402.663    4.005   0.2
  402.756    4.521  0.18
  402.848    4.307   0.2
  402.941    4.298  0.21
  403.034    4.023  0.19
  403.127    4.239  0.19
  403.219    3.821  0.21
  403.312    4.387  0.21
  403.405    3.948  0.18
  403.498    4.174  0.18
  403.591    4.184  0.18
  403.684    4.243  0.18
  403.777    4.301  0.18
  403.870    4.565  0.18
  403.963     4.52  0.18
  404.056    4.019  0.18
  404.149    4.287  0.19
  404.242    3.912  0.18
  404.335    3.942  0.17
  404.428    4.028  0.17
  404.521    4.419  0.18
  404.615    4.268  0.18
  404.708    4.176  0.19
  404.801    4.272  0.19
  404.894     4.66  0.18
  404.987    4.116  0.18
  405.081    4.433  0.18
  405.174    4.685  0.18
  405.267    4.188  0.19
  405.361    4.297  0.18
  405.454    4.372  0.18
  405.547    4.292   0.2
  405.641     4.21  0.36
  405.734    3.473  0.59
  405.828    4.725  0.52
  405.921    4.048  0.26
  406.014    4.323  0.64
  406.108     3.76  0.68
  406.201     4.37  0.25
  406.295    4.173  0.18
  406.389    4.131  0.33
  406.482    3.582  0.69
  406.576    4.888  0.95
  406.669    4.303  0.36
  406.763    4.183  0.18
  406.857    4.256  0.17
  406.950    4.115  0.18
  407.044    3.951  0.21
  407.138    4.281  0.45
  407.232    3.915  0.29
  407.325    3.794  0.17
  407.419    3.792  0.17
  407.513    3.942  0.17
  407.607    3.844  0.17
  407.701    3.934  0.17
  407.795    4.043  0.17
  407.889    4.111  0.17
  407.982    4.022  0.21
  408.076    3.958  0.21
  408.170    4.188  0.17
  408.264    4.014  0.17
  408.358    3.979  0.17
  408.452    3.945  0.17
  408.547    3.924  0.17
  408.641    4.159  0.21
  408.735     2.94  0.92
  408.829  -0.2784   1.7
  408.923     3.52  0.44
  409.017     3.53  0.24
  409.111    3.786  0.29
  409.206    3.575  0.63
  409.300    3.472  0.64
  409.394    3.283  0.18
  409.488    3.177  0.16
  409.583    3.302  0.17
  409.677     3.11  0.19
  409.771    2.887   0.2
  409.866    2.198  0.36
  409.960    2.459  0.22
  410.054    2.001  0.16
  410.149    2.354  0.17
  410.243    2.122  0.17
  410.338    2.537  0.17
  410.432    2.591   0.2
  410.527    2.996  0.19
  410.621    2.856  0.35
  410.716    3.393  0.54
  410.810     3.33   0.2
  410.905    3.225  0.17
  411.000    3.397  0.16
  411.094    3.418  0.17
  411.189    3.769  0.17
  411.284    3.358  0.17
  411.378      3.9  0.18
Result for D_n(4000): 1.3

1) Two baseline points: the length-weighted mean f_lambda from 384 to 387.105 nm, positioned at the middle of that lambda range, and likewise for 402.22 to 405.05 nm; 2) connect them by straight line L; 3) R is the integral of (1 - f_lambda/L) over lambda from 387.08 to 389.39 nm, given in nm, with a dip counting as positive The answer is 0.51 nm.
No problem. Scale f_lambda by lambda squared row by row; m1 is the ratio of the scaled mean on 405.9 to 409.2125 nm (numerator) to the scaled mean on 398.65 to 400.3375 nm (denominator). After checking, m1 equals 1.0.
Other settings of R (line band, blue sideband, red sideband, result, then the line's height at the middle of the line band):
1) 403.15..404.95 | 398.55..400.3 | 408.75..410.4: -0.456 nm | 3.37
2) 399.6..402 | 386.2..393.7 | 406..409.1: -0.277 nm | 3.61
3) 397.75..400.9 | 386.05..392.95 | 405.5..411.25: -0.322 nm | 3.43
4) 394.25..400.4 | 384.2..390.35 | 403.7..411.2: 0.254 nm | 3.44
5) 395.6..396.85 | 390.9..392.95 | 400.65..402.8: 0.394 nm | 3.95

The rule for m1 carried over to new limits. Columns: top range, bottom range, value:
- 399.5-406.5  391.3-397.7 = 1.37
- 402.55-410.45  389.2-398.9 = 1.27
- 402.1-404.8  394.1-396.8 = 1.35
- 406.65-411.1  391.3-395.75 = 1.05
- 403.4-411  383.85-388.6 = 1.29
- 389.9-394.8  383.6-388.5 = 1.12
